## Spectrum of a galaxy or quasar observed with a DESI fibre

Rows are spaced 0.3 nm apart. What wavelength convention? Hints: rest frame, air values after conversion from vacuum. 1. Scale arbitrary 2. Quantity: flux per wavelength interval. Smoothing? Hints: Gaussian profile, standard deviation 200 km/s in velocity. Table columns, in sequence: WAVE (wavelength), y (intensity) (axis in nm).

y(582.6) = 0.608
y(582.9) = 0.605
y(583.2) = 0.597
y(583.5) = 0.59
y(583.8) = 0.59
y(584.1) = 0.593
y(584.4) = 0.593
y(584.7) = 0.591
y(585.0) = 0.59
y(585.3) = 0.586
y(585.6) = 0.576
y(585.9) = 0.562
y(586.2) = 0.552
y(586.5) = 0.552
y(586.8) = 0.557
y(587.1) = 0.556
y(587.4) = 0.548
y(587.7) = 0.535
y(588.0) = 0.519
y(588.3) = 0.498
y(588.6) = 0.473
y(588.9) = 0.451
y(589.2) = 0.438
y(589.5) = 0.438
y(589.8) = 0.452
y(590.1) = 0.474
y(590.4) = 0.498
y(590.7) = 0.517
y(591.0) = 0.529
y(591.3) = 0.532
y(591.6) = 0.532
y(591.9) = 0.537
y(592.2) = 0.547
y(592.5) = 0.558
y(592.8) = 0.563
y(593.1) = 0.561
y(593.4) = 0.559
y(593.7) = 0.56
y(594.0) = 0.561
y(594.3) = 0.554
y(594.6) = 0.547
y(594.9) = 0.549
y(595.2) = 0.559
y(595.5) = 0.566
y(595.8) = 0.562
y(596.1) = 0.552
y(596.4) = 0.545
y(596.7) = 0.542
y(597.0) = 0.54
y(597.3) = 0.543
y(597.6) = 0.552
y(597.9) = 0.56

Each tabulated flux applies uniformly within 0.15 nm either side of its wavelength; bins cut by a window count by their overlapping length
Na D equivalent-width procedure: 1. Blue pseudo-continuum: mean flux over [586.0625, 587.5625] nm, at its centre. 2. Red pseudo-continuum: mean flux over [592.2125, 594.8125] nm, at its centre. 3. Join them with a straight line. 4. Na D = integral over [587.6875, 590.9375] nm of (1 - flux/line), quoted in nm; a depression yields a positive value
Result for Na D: 0.435 nm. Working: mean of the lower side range 0.553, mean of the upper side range 0.557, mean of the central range 0.48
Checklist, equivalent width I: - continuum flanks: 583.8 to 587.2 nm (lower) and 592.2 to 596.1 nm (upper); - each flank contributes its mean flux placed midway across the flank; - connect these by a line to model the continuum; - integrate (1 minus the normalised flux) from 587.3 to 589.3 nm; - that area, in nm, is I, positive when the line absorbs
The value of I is 0.26 nm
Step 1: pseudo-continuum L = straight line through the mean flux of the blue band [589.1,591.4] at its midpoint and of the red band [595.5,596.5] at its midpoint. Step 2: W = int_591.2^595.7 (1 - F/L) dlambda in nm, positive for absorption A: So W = -0.25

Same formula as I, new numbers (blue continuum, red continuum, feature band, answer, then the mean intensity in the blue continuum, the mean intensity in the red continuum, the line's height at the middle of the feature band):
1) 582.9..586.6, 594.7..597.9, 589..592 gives 0.39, 0.582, 0.551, 0.567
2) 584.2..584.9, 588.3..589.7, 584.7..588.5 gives -0.18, 0.592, 0.455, 0.529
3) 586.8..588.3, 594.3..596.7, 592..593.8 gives -0.03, 0.537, 0.553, 0.548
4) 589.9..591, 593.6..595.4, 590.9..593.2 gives -0.10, 0.499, 0.555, 0.521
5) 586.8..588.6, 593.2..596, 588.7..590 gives 0.21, 0.528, 0.557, 0.535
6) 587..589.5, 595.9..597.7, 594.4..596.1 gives -0.06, 0.497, 0.546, 0.537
